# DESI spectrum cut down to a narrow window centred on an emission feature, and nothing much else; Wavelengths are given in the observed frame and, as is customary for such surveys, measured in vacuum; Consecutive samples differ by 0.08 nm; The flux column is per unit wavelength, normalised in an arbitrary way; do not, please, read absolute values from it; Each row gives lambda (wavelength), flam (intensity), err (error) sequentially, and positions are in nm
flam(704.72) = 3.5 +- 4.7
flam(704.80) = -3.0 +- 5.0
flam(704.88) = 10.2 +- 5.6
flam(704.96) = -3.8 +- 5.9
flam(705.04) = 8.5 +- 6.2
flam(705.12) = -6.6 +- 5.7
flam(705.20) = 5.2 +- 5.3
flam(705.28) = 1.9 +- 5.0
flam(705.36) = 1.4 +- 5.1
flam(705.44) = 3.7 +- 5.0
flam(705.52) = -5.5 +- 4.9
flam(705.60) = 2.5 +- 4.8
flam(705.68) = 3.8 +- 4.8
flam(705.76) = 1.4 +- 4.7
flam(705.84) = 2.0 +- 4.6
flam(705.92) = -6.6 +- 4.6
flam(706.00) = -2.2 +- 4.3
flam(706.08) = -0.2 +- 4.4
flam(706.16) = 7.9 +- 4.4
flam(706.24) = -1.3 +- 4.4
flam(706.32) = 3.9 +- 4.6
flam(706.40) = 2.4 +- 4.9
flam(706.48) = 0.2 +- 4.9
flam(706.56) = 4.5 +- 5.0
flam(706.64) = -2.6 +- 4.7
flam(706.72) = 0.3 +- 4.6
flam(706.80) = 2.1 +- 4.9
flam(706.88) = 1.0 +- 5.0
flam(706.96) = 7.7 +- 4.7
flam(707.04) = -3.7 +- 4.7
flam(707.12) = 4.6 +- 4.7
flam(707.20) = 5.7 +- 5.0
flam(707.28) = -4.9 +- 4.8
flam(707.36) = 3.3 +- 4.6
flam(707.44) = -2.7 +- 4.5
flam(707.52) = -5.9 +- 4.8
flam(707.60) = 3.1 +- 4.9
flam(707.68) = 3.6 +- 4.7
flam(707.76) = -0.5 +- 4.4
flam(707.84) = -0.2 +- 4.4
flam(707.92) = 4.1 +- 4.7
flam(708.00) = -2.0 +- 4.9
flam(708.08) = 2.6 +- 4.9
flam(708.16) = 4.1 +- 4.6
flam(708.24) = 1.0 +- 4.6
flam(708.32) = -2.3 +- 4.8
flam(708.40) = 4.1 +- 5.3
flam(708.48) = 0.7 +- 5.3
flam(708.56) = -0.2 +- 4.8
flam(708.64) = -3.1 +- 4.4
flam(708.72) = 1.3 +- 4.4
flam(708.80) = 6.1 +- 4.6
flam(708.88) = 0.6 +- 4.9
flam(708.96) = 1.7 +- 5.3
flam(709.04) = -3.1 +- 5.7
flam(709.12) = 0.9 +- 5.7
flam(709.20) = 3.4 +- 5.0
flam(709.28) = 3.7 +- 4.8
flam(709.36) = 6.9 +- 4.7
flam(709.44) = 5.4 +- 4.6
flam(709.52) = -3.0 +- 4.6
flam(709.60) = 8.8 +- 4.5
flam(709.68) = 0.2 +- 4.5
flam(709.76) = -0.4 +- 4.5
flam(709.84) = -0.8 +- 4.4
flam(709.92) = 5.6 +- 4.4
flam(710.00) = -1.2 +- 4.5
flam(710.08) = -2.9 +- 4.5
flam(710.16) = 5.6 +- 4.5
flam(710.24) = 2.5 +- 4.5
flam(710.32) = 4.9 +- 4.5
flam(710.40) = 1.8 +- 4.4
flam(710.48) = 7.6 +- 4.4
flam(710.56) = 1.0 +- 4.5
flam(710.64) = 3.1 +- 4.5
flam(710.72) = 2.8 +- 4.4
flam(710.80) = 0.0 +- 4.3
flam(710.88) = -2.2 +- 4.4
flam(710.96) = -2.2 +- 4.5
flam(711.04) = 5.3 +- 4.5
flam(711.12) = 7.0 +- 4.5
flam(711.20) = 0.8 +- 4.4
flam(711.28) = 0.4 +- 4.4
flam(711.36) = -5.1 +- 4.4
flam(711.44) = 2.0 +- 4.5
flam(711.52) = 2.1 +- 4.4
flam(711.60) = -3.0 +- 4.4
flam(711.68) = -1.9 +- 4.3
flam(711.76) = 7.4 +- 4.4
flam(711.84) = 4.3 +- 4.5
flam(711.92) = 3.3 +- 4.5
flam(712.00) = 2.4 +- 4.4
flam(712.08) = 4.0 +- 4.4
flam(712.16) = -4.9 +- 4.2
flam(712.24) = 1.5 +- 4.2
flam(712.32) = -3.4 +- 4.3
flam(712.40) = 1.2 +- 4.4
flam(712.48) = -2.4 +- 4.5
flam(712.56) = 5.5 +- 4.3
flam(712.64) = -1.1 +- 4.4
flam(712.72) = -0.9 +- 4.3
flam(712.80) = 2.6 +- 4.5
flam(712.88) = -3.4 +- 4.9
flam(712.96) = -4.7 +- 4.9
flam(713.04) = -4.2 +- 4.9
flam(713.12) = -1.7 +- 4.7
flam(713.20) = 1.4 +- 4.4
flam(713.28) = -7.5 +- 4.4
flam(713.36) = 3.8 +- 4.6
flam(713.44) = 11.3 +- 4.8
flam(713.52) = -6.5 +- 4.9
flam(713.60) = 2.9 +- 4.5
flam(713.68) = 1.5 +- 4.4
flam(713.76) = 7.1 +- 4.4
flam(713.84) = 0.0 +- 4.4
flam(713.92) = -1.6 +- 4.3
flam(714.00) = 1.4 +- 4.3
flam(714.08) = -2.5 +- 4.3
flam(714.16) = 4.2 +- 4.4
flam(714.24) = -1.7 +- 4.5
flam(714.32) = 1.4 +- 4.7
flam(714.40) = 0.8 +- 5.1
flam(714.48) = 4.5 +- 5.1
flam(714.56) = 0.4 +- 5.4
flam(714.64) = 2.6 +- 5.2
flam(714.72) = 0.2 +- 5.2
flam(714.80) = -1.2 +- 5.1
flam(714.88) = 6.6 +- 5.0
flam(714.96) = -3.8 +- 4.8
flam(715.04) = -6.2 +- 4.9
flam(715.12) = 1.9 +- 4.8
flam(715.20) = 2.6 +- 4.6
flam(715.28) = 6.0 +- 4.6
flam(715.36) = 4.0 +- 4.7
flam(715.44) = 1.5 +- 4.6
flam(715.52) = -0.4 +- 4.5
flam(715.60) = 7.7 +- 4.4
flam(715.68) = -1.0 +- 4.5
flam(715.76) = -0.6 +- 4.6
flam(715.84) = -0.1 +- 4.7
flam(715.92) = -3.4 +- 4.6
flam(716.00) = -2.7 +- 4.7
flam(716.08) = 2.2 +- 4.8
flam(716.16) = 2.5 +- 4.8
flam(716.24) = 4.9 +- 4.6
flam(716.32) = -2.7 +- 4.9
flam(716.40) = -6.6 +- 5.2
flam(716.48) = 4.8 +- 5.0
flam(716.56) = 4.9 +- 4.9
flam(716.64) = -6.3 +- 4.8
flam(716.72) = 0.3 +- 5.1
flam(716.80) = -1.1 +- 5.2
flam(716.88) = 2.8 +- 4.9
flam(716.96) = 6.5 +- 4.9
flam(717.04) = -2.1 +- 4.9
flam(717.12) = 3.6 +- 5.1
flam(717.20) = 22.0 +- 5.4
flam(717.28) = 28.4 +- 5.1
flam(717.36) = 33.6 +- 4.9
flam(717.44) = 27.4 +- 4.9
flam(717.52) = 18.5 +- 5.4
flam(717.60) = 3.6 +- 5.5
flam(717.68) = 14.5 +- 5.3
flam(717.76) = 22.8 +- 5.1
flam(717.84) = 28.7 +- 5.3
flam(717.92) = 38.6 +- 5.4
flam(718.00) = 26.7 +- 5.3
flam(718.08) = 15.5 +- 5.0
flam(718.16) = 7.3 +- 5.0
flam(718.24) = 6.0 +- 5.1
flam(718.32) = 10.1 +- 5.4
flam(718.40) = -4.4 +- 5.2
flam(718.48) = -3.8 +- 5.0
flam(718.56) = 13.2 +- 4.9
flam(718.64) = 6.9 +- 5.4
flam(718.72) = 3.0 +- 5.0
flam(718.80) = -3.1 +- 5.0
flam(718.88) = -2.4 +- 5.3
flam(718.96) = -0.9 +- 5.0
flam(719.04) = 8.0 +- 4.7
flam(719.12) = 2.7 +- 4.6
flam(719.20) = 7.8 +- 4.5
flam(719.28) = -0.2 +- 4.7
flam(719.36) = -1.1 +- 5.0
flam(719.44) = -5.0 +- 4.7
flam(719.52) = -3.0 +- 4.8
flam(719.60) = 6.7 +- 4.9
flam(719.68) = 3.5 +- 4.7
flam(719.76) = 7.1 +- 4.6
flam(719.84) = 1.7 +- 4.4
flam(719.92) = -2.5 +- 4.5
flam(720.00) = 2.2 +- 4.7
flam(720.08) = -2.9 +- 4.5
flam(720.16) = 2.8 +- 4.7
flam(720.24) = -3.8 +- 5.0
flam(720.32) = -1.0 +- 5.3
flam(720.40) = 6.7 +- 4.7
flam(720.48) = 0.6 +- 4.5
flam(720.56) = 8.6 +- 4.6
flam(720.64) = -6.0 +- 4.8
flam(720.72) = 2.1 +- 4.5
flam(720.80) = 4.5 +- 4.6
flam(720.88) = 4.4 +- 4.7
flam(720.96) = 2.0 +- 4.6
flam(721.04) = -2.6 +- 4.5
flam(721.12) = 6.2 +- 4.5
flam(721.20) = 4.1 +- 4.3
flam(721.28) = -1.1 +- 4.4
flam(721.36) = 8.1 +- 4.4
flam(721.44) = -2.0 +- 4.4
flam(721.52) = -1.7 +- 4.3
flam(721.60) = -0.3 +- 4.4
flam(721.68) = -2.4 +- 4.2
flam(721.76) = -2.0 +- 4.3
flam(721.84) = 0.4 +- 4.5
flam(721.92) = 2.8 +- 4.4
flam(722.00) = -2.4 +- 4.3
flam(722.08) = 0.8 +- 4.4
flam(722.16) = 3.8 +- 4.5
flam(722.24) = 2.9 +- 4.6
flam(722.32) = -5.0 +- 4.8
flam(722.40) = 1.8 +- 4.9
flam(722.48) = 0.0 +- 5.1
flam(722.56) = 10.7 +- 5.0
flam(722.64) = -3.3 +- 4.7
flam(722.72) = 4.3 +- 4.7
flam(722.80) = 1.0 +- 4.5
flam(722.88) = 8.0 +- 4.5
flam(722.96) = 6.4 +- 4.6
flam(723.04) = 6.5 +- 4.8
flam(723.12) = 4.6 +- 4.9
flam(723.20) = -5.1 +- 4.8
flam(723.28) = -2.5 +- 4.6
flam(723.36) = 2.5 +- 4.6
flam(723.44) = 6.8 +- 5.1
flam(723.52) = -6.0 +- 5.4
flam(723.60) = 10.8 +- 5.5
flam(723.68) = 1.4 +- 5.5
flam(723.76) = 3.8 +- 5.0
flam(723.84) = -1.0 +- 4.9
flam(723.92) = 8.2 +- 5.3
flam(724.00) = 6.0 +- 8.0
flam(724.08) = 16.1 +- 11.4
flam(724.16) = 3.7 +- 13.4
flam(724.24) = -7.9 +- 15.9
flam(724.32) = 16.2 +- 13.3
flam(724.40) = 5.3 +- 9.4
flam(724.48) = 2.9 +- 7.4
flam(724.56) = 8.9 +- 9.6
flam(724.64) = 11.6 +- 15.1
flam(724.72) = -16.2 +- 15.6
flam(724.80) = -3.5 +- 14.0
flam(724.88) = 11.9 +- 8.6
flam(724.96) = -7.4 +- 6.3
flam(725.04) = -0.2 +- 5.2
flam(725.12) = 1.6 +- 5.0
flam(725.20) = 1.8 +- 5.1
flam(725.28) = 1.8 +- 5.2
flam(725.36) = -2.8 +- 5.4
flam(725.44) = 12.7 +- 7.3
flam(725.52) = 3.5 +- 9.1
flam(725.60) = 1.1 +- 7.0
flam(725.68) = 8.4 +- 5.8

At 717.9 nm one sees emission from [O II]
